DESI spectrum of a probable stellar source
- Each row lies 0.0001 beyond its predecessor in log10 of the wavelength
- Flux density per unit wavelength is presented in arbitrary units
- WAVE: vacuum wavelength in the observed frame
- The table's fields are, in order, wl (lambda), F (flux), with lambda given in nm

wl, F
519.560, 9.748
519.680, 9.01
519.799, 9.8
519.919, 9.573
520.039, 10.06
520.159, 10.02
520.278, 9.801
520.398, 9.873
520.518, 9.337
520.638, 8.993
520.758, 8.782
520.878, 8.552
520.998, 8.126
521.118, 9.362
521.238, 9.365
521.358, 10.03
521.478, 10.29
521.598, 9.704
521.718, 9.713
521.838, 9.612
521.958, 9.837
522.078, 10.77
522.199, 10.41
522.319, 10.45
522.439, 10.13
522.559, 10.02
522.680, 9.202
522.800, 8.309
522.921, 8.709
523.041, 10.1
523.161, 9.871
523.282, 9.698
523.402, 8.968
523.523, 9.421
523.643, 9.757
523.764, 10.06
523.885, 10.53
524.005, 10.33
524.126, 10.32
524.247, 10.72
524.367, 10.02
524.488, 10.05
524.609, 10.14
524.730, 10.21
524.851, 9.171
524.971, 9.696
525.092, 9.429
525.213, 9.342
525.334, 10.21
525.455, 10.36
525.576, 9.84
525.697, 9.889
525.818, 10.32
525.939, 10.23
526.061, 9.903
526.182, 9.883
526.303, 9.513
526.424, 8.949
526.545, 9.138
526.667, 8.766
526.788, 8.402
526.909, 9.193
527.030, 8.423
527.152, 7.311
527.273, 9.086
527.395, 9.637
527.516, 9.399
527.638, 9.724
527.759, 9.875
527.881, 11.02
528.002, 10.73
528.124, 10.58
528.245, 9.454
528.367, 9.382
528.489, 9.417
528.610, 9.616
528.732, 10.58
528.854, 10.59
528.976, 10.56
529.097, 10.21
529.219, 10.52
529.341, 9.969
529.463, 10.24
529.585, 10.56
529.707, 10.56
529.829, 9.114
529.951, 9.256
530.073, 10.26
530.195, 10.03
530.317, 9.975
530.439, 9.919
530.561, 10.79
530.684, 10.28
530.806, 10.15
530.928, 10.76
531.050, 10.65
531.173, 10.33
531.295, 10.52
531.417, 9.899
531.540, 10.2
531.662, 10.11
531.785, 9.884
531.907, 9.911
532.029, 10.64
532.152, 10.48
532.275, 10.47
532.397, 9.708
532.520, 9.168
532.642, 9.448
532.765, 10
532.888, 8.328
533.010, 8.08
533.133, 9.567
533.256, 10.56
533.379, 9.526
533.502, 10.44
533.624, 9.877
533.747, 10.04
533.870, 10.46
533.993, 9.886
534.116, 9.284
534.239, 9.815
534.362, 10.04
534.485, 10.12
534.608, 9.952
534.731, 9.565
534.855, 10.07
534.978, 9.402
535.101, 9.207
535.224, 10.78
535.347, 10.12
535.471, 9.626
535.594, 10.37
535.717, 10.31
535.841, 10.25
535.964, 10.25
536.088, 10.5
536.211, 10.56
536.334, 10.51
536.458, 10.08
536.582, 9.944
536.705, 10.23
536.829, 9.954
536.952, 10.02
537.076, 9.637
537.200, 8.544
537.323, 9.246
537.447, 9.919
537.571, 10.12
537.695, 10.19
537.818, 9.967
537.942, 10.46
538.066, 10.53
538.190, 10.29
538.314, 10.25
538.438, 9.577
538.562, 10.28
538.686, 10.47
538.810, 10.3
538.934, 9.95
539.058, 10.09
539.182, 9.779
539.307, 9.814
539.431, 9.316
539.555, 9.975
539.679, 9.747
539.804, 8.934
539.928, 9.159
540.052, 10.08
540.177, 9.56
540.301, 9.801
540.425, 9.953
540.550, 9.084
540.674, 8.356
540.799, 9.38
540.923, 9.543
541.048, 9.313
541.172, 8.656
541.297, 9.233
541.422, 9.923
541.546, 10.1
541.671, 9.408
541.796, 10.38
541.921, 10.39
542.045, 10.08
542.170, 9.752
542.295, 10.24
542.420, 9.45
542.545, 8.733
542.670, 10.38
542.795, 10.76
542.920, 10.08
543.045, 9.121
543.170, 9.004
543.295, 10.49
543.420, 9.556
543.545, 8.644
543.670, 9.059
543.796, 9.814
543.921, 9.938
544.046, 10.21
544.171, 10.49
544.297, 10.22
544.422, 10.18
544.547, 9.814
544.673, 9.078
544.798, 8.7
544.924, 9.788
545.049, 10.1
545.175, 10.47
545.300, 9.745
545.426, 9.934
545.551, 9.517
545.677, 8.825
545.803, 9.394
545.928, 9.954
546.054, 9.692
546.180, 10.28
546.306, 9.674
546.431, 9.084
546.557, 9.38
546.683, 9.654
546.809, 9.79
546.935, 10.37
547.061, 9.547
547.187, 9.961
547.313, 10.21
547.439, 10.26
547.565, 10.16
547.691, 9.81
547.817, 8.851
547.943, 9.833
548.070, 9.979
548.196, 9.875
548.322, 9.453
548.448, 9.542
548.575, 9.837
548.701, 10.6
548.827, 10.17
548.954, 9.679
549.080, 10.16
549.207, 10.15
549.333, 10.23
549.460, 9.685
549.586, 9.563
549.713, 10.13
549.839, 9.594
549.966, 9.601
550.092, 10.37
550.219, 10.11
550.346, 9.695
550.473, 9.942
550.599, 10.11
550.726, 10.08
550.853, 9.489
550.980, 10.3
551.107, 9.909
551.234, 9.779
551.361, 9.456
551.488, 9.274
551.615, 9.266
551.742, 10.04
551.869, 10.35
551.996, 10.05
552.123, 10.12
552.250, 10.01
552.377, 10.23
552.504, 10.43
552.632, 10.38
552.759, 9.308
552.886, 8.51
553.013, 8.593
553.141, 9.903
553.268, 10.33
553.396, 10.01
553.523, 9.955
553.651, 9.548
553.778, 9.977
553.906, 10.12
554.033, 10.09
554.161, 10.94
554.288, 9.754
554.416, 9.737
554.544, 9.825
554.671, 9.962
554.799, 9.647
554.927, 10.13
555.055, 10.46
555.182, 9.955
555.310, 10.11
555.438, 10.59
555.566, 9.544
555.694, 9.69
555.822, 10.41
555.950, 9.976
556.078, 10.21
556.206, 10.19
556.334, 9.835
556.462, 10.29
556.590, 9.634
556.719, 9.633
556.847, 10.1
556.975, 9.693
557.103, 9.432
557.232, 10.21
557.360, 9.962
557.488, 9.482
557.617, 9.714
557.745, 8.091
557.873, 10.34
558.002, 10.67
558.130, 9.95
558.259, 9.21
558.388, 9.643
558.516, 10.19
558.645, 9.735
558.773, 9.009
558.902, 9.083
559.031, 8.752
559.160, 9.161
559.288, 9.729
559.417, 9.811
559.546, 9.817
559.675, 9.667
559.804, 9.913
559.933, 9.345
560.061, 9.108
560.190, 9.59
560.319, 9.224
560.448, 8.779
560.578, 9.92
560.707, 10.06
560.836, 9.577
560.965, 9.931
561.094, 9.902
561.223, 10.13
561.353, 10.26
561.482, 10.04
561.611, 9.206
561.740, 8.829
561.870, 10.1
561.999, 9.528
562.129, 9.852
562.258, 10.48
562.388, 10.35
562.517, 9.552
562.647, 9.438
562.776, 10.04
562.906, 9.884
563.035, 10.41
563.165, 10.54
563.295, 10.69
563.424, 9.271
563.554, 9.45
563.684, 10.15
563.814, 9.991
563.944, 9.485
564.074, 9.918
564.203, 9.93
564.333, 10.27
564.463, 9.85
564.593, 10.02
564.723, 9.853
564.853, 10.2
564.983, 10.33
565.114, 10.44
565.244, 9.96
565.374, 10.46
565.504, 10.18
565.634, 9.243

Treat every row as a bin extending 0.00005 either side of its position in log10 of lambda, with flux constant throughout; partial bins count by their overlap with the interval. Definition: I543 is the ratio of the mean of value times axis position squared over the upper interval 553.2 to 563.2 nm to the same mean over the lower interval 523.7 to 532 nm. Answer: 1.11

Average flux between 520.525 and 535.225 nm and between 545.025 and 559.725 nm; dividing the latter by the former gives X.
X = 1.00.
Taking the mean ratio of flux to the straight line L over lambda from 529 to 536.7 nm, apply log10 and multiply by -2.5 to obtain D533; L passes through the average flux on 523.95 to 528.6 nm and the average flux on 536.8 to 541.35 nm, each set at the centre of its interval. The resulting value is -0.04 mag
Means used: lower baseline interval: 9.68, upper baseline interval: 9.72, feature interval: 10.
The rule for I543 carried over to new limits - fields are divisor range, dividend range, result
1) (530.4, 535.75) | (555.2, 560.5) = 1.07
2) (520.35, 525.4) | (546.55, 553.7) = 1.12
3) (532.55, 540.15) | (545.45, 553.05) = 1.04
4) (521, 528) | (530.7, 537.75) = 1.07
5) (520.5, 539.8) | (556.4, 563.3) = 1.10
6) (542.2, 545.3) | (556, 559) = 1.05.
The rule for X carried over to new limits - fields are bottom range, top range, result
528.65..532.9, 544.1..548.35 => 0.96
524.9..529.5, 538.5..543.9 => 1.00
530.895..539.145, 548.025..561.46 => 0.98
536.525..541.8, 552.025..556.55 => 1.02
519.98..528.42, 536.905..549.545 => 1.01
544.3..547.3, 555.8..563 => 1.00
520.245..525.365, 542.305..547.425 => 1.00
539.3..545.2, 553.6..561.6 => 1.01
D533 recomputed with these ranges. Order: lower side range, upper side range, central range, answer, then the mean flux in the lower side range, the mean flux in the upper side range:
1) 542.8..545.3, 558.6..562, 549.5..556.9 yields -0.03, 9.75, 9.56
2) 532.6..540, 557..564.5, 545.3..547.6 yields 0.01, 9.9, 9.74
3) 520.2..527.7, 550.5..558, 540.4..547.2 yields 0.01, 9.6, 9.89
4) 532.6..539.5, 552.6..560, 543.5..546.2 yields 0.02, 9.93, 9.79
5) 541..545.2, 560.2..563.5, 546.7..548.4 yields -0.01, 9.75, 9.83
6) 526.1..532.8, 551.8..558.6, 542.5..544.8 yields 0.02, 9.88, 9.91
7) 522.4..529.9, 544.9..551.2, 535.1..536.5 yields -0.05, 9.76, 9.85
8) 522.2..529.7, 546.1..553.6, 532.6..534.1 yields 0.01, 9.78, 9.85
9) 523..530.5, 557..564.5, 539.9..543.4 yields 0.01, 9.81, 9.74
